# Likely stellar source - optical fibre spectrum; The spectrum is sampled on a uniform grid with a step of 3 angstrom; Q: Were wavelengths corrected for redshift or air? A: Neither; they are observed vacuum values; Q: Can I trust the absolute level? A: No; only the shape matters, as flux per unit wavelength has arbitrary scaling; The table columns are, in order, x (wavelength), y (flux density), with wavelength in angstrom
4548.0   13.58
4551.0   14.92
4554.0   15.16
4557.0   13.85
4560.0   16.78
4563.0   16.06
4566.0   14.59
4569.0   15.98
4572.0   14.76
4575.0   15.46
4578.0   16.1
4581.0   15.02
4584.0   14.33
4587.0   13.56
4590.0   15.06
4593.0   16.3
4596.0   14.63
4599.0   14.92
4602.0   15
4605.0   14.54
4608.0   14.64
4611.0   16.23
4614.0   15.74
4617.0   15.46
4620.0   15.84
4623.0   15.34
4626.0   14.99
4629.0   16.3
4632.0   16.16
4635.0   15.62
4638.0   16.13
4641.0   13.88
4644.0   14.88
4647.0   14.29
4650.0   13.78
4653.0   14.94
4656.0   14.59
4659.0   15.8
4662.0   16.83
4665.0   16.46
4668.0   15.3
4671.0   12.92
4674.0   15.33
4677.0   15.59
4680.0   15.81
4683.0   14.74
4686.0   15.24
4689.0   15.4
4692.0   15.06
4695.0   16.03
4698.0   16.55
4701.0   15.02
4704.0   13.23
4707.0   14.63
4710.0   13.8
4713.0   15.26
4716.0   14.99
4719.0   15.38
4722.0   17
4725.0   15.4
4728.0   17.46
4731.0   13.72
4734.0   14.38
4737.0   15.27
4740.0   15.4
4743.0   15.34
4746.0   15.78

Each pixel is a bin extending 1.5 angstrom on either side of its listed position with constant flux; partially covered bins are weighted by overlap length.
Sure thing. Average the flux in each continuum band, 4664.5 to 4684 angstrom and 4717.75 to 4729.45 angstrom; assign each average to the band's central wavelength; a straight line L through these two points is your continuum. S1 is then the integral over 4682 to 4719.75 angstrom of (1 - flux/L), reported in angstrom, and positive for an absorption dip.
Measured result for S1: 1.8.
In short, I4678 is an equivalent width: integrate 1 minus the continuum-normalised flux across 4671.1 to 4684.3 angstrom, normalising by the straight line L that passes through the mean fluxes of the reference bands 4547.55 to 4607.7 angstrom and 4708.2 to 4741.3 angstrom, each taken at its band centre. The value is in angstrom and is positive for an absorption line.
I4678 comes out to 0.07 angstrom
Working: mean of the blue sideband 15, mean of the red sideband 15.3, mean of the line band 15.1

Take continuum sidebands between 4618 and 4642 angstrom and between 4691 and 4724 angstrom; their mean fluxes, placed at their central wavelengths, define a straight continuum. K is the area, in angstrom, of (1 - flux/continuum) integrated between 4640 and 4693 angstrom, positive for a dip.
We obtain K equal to 1.1 angstrom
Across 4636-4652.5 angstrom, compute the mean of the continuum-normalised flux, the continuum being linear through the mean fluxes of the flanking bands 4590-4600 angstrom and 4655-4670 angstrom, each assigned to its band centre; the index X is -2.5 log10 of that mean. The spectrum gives 0.07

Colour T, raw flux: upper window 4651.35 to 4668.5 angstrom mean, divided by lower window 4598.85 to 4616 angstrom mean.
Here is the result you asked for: 1.03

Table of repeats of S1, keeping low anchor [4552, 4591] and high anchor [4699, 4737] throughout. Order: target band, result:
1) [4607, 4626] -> -0.5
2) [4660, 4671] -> -0.5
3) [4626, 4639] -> -0.7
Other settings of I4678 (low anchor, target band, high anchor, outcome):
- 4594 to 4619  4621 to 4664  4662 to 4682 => 0.0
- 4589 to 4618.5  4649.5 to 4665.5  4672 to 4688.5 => -0.2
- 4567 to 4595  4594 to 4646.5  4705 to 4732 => -0.4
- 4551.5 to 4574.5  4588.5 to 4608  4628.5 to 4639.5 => 0.8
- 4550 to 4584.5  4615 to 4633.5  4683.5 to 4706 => -0.5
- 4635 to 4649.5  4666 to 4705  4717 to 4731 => 0.7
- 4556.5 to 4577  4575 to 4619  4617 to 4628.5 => 1.0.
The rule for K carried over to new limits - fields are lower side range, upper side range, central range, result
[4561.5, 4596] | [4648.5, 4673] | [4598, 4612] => 0.1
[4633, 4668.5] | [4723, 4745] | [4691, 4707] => 0.2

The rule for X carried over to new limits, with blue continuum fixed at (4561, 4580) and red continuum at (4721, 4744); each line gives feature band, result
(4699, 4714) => 0.08 mag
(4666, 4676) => 0.06 mag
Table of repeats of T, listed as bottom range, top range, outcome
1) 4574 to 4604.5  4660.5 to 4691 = 1.02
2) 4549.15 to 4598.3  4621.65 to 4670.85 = 1.01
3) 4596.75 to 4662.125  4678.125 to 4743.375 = 1.00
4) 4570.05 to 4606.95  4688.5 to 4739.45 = 1.02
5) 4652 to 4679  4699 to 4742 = 0.98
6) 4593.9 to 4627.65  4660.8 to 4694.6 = 1.01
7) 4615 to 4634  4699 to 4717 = 0.93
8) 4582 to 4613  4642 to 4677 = 1.01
